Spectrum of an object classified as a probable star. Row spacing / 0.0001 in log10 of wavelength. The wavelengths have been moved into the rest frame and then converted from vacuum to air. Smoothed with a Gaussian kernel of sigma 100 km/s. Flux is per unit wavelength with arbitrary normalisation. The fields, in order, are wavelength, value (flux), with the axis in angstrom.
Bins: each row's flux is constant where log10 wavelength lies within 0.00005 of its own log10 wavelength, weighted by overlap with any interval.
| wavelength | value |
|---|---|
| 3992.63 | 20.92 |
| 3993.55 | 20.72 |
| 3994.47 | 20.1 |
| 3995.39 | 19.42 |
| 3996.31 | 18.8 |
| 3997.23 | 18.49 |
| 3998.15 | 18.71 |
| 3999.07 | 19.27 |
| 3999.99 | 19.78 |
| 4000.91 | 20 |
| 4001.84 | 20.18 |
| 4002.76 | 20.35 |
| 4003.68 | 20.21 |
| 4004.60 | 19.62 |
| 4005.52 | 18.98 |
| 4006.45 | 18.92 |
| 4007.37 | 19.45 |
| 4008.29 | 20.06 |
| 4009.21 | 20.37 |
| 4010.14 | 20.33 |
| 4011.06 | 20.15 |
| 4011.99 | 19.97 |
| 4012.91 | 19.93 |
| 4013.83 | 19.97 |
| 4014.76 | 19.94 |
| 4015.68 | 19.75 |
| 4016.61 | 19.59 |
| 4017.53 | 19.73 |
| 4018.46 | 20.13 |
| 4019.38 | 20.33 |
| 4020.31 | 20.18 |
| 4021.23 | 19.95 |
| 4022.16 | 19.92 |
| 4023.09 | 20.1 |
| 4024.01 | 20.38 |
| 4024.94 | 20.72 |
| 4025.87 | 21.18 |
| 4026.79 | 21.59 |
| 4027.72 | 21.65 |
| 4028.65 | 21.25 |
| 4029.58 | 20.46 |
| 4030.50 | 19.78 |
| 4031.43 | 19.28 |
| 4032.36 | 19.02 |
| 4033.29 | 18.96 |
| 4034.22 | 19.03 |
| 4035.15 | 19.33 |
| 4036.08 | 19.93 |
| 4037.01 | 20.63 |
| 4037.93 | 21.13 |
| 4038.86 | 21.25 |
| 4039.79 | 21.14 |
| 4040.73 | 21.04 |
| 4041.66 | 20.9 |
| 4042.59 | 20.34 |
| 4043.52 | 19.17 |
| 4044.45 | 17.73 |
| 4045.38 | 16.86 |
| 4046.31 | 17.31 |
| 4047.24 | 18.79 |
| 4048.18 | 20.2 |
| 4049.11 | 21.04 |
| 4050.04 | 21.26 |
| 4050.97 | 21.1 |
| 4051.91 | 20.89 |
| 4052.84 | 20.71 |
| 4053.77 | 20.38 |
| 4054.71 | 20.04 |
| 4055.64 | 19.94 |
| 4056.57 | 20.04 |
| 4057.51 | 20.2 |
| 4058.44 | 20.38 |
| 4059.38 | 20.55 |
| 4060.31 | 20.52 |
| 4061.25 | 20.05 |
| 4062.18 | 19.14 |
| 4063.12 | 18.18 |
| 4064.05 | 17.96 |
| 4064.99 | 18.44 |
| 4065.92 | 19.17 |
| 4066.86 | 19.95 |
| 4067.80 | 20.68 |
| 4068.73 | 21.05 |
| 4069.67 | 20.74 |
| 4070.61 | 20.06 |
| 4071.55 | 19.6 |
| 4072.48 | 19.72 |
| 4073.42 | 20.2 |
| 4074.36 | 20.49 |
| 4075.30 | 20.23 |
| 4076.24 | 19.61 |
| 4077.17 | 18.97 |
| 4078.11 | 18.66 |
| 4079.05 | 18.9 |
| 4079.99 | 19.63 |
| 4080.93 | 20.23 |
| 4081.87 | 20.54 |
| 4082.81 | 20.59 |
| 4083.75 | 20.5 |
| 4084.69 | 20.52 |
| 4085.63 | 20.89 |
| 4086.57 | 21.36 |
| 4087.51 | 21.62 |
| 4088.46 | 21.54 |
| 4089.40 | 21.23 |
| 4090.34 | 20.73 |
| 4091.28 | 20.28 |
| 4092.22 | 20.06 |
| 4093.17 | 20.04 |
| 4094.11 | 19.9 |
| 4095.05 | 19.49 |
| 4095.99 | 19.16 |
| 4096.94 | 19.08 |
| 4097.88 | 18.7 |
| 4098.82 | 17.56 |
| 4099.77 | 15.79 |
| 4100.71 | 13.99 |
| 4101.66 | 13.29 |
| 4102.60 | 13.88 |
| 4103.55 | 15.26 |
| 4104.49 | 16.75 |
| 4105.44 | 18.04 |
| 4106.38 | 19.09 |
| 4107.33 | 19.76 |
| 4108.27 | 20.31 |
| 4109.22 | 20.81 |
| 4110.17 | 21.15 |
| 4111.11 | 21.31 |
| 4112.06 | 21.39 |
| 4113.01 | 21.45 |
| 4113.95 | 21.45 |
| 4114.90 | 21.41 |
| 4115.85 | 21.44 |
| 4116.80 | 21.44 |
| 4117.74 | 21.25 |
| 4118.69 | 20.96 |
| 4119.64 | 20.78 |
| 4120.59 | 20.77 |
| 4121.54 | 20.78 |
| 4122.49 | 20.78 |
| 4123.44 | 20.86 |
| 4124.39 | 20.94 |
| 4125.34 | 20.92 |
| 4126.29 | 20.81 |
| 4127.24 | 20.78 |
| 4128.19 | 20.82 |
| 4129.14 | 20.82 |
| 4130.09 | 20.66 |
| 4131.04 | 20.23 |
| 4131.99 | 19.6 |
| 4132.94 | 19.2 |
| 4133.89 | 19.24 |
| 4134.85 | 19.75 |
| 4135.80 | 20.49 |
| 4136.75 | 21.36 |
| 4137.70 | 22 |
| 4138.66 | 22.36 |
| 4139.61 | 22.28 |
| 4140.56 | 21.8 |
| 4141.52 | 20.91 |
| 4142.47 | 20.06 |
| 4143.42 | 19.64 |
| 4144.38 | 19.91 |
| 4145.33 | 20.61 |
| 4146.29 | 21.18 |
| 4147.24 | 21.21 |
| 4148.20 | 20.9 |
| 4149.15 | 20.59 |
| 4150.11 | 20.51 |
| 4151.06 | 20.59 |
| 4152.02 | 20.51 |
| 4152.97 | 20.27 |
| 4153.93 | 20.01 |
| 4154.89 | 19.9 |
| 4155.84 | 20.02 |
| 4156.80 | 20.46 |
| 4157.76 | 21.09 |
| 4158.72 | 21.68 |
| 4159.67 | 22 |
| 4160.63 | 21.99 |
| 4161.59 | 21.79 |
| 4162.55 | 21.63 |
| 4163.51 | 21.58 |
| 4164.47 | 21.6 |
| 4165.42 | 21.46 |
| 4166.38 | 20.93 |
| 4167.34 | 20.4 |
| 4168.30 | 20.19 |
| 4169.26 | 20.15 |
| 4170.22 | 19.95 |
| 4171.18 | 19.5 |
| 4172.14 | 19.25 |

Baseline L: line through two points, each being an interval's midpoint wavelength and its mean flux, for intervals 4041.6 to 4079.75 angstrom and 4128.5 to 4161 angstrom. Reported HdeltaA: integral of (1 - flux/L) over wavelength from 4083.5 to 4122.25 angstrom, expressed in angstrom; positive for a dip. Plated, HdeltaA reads 1.1 angstrom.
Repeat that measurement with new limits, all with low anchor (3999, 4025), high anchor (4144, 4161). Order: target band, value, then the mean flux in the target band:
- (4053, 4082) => 0.6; 19.8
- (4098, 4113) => 1.8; 18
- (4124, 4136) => 0.2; 20.3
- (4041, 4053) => 0.3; 19.7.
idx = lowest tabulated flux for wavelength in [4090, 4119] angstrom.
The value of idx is 13.29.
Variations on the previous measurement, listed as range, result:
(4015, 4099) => 16.86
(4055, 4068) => 17.96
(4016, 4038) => 18.96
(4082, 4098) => 18.7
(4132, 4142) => 19.2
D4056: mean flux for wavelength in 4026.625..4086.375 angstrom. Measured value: 20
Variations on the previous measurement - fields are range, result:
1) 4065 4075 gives 20.1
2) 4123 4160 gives 20.7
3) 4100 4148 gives 20.1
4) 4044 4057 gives 19.7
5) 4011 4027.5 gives 20.2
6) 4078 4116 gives 19.4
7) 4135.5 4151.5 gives 21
